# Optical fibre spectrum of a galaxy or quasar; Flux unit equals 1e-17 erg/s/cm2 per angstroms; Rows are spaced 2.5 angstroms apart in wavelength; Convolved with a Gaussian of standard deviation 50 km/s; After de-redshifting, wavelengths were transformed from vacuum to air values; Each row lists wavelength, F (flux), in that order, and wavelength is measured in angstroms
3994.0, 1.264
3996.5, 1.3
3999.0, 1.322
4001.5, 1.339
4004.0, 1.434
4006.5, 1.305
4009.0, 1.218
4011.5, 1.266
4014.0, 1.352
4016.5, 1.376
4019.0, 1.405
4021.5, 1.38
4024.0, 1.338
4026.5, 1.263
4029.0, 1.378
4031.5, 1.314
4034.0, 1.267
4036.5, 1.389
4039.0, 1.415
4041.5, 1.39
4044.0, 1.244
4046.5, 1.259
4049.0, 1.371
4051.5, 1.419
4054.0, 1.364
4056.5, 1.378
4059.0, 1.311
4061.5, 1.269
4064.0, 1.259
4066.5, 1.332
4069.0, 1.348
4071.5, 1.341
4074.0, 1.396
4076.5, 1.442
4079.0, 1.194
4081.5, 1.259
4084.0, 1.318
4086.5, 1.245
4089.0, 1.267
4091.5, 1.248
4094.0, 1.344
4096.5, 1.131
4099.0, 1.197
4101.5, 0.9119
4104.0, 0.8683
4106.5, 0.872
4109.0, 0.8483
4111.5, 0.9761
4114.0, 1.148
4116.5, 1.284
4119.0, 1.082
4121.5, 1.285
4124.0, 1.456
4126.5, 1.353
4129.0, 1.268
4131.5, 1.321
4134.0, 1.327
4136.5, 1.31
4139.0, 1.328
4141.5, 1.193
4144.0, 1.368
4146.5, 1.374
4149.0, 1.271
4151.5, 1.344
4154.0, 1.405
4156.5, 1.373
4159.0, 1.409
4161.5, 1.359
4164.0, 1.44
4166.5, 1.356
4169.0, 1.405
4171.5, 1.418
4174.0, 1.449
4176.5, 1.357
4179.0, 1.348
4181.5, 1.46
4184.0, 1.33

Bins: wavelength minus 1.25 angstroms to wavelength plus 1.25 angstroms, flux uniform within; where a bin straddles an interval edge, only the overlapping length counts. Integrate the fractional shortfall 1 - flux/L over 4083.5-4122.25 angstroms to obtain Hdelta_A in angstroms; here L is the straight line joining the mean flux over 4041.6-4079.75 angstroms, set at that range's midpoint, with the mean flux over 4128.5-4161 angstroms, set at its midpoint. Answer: 6.1 angstroms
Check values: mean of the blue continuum 1.33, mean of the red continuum 1.33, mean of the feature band 1.12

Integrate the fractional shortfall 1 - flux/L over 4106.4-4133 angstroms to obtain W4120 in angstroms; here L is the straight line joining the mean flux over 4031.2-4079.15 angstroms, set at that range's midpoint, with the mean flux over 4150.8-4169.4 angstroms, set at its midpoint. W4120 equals 3.5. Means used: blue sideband 1.34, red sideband 1.39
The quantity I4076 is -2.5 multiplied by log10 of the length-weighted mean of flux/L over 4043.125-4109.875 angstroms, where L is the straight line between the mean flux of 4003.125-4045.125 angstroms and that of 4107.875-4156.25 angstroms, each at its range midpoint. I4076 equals 0.05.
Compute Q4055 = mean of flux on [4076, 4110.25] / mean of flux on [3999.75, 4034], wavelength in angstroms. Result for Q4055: 0.9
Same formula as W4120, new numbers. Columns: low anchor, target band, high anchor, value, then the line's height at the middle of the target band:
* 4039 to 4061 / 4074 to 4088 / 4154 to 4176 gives 0.60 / 1.36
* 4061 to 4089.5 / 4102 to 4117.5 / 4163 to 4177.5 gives 4.07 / 1.34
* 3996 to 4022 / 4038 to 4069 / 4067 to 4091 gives -0.33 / 1.32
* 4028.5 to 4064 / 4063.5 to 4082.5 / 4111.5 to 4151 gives -0.07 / 1.32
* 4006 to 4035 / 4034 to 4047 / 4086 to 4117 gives -0.72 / 1.27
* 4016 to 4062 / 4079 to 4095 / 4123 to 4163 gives 0.84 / 1.34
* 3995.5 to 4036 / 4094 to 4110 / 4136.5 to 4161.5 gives 4.00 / 1.34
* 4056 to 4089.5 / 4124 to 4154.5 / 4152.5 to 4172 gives 1.05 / 1.37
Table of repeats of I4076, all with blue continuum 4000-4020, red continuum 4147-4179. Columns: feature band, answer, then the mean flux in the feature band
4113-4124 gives 0.12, 1.23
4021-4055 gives 0.00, 1.34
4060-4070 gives 0.04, 1.3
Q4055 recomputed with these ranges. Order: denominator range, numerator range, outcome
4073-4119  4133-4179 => 1.17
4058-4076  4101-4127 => 0.83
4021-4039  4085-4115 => 0.82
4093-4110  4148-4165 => 1.34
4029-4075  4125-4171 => 1.01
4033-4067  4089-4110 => 0.80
